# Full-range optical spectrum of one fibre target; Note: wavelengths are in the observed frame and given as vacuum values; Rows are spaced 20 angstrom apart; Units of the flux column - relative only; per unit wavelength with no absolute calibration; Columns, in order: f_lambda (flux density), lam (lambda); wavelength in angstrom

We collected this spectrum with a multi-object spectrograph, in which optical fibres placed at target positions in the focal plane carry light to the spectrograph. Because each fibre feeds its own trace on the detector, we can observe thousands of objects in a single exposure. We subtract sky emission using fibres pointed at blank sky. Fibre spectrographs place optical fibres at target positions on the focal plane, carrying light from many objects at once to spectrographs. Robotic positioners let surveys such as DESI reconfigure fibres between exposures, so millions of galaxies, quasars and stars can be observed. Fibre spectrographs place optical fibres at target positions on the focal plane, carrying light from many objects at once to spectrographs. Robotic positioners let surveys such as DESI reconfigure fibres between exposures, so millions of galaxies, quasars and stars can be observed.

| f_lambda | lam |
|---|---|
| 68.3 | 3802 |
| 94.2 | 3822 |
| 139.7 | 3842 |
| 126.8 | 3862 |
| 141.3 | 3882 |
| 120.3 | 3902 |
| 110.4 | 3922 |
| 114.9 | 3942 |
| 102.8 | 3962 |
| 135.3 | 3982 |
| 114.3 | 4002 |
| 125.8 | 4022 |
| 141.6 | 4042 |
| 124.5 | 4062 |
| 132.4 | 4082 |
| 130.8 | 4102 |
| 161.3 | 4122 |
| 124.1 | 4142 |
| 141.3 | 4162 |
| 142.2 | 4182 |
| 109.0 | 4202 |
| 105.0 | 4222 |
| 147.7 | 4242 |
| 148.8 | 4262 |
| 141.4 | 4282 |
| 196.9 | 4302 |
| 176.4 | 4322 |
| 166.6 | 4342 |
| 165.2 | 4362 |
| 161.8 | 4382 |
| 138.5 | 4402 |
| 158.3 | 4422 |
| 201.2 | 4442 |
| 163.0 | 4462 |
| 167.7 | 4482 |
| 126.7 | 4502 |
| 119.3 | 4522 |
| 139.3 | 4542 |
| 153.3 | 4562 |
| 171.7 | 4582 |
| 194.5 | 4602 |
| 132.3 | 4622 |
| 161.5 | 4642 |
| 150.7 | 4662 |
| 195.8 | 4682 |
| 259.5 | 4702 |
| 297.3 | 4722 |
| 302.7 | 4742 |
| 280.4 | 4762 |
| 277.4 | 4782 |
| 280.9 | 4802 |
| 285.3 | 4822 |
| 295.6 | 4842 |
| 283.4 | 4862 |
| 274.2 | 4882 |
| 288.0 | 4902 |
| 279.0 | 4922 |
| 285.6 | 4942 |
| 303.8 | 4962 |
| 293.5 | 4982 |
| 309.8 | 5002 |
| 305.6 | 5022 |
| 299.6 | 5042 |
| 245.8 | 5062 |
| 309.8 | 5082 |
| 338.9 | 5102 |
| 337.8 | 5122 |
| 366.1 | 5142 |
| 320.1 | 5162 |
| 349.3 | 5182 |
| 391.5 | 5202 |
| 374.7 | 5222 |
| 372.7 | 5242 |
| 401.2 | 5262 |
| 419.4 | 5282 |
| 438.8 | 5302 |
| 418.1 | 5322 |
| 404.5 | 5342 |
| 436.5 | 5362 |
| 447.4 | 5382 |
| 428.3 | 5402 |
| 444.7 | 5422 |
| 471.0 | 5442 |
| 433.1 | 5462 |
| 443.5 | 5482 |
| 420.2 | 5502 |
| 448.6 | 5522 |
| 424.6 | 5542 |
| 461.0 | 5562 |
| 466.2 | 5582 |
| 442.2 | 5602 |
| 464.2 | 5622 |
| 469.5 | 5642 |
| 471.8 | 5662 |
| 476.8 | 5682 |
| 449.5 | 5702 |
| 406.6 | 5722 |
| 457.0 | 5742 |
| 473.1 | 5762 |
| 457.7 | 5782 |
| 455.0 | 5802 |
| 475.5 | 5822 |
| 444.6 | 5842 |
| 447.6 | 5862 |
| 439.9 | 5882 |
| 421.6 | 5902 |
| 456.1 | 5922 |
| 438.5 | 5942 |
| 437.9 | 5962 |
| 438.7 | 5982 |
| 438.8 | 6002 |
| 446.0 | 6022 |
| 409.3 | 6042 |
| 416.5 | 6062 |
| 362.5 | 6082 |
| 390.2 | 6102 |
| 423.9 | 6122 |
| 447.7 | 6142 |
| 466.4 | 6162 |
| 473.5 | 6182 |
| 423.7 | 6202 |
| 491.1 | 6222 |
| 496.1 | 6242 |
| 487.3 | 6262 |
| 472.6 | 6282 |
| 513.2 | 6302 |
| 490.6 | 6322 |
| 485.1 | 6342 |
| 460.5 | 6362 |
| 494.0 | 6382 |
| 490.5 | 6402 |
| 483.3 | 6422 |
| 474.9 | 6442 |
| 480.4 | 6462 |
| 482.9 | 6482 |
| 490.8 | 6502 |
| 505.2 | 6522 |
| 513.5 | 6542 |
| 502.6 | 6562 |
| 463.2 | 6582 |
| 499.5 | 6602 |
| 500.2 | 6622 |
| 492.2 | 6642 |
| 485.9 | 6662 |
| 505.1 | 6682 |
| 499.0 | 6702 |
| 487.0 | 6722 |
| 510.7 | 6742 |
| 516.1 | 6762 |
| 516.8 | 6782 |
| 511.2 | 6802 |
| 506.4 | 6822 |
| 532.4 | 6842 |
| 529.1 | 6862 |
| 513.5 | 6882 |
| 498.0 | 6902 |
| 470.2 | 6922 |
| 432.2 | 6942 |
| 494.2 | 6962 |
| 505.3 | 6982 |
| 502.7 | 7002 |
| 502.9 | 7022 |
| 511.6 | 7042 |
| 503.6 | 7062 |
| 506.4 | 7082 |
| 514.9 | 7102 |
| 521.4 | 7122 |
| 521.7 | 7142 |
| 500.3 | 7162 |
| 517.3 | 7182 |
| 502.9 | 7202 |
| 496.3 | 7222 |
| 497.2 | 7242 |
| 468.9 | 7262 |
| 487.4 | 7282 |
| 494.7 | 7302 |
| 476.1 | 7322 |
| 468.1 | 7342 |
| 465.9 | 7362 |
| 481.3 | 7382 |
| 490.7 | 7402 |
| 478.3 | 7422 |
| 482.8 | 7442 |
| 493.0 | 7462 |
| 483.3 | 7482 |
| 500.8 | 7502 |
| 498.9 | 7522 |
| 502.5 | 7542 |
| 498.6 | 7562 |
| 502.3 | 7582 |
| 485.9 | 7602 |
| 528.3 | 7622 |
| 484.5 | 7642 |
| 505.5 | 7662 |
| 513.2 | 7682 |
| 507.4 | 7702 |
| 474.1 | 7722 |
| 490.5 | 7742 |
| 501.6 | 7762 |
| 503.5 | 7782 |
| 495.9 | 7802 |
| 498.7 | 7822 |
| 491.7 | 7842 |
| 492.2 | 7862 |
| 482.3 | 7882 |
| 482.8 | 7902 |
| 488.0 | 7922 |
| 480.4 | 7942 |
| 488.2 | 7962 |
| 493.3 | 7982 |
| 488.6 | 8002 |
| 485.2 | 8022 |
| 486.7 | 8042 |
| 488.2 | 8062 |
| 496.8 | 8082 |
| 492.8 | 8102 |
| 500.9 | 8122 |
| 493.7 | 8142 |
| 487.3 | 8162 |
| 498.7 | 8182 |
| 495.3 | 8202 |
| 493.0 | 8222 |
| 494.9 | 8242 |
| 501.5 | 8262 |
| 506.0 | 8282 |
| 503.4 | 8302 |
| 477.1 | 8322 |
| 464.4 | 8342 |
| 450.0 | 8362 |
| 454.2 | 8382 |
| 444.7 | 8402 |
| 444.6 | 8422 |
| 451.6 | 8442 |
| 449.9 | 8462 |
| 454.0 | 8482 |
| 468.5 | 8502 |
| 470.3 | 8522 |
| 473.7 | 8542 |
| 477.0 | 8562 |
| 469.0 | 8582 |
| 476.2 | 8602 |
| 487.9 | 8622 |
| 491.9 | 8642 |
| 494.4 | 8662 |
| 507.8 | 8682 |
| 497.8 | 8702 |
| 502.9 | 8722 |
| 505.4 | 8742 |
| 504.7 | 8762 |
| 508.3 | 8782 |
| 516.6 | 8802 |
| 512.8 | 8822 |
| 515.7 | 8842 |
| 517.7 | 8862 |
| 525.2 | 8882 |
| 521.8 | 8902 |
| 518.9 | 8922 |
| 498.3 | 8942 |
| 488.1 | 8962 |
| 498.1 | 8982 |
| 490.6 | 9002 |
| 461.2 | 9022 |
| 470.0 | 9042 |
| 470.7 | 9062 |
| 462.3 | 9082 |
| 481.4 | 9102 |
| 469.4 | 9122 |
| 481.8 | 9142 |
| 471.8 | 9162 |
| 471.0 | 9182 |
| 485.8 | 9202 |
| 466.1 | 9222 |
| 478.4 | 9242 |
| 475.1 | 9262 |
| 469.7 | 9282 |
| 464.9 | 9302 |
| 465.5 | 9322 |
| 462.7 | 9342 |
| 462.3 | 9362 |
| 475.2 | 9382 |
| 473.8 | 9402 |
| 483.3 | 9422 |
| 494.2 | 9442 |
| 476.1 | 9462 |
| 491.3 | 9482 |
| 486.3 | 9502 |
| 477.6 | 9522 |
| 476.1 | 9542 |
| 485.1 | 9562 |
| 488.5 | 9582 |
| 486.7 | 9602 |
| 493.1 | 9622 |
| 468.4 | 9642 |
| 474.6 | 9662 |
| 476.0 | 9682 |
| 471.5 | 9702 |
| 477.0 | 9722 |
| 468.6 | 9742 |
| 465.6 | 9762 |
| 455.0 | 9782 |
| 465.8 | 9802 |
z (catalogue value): 0.177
